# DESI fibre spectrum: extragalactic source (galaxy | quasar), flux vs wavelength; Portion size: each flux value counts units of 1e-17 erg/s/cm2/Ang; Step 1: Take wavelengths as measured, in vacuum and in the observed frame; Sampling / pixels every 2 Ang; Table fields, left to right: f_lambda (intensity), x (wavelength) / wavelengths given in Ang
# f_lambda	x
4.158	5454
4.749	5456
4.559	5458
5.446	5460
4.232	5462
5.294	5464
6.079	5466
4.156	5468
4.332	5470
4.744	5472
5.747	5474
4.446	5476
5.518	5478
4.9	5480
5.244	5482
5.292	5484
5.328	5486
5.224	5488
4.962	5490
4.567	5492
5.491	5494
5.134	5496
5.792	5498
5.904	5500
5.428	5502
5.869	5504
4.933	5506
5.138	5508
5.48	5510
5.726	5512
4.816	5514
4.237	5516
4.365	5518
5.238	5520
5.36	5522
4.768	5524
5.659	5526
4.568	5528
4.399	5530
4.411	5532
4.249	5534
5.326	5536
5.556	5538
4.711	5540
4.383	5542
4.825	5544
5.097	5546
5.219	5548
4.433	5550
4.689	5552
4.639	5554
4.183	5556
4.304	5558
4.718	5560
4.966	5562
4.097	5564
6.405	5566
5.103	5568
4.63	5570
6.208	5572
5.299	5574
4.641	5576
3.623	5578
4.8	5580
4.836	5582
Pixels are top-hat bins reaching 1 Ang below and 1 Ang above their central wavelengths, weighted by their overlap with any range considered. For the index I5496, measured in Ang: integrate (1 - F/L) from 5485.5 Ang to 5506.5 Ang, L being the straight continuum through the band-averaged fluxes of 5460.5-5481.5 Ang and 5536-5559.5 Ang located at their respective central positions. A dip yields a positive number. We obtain -1.9 Ang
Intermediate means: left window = 4.96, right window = 4.76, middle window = 5.34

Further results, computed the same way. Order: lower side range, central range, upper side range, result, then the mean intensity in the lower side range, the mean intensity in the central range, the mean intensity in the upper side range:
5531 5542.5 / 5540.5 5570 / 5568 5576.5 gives 1.3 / 4.79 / 4.78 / 5.22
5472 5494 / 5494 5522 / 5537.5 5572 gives -1.2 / 5.12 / 5.25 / 4.85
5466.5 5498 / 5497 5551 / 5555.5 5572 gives -0.6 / 5.05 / 5.03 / 4.9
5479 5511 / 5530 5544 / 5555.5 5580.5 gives 0.8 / 5.29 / 4.75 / 4.86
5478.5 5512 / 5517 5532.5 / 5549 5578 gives 0.7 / 5.31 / 4.86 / 4.84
